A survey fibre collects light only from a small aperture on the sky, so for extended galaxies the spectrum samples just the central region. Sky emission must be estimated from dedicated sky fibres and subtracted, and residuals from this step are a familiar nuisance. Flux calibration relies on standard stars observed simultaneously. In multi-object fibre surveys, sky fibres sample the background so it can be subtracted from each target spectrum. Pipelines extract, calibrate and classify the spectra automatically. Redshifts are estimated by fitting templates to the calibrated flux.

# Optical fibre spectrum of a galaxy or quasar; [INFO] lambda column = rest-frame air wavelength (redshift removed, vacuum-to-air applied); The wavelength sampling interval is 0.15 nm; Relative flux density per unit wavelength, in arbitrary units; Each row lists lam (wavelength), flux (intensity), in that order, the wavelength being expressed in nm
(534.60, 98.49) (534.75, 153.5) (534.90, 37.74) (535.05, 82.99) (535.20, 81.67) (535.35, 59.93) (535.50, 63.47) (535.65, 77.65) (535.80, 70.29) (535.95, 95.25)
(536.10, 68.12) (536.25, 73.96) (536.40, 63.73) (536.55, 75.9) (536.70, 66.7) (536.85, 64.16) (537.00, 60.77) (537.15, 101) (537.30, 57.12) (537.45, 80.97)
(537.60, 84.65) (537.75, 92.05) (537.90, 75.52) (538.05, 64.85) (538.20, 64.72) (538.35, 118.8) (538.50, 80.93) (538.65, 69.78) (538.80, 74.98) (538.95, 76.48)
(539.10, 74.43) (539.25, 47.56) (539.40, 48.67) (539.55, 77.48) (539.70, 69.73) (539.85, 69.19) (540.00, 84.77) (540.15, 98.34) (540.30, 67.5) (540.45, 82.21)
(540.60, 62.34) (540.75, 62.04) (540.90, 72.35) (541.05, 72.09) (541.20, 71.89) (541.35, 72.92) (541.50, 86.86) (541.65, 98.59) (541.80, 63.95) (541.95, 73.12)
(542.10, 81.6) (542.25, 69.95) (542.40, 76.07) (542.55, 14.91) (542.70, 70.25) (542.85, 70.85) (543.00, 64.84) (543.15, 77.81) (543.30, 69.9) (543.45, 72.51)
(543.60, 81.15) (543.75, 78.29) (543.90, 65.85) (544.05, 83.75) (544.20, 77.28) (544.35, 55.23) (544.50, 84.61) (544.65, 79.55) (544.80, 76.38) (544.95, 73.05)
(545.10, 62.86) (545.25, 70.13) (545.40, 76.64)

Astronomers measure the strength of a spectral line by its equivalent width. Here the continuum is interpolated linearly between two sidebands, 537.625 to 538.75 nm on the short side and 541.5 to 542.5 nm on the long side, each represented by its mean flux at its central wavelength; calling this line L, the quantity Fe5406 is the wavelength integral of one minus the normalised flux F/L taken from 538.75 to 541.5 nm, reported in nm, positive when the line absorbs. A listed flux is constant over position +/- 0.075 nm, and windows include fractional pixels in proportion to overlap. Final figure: 0.24 nm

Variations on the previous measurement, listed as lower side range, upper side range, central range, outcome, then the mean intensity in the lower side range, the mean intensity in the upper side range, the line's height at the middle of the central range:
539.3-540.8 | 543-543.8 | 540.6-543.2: 0.11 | 72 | 74.8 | 73.6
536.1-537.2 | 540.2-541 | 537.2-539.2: -0.20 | 71.4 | 70.3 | 70.9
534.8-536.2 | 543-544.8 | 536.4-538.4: -0.10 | 72.3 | 74.7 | 72.9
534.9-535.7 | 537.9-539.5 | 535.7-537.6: -0.08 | 69.7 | 72.4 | 70.7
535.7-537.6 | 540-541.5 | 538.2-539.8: 0.02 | 73.7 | 74.7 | 74.3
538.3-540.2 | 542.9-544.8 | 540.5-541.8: 0.01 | 75.4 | 74.3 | 74.9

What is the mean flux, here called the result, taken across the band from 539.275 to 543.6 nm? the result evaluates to 71.4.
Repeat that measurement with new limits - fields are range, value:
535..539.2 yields 75.5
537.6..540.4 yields 75.6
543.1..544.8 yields 75.1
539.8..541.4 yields 74.2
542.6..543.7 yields 71.3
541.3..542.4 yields 78.1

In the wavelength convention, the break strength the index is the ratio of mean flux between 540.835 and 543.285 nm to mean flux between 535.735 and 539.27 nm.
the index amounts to 0.9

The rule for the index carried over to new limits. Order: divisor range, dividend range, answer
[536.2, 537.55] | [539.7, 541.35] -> 1.03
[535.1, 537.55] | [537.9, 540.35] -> 1.02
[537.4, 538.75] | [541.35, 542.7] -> 0.87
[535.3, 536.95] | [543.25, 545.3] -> 1.04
